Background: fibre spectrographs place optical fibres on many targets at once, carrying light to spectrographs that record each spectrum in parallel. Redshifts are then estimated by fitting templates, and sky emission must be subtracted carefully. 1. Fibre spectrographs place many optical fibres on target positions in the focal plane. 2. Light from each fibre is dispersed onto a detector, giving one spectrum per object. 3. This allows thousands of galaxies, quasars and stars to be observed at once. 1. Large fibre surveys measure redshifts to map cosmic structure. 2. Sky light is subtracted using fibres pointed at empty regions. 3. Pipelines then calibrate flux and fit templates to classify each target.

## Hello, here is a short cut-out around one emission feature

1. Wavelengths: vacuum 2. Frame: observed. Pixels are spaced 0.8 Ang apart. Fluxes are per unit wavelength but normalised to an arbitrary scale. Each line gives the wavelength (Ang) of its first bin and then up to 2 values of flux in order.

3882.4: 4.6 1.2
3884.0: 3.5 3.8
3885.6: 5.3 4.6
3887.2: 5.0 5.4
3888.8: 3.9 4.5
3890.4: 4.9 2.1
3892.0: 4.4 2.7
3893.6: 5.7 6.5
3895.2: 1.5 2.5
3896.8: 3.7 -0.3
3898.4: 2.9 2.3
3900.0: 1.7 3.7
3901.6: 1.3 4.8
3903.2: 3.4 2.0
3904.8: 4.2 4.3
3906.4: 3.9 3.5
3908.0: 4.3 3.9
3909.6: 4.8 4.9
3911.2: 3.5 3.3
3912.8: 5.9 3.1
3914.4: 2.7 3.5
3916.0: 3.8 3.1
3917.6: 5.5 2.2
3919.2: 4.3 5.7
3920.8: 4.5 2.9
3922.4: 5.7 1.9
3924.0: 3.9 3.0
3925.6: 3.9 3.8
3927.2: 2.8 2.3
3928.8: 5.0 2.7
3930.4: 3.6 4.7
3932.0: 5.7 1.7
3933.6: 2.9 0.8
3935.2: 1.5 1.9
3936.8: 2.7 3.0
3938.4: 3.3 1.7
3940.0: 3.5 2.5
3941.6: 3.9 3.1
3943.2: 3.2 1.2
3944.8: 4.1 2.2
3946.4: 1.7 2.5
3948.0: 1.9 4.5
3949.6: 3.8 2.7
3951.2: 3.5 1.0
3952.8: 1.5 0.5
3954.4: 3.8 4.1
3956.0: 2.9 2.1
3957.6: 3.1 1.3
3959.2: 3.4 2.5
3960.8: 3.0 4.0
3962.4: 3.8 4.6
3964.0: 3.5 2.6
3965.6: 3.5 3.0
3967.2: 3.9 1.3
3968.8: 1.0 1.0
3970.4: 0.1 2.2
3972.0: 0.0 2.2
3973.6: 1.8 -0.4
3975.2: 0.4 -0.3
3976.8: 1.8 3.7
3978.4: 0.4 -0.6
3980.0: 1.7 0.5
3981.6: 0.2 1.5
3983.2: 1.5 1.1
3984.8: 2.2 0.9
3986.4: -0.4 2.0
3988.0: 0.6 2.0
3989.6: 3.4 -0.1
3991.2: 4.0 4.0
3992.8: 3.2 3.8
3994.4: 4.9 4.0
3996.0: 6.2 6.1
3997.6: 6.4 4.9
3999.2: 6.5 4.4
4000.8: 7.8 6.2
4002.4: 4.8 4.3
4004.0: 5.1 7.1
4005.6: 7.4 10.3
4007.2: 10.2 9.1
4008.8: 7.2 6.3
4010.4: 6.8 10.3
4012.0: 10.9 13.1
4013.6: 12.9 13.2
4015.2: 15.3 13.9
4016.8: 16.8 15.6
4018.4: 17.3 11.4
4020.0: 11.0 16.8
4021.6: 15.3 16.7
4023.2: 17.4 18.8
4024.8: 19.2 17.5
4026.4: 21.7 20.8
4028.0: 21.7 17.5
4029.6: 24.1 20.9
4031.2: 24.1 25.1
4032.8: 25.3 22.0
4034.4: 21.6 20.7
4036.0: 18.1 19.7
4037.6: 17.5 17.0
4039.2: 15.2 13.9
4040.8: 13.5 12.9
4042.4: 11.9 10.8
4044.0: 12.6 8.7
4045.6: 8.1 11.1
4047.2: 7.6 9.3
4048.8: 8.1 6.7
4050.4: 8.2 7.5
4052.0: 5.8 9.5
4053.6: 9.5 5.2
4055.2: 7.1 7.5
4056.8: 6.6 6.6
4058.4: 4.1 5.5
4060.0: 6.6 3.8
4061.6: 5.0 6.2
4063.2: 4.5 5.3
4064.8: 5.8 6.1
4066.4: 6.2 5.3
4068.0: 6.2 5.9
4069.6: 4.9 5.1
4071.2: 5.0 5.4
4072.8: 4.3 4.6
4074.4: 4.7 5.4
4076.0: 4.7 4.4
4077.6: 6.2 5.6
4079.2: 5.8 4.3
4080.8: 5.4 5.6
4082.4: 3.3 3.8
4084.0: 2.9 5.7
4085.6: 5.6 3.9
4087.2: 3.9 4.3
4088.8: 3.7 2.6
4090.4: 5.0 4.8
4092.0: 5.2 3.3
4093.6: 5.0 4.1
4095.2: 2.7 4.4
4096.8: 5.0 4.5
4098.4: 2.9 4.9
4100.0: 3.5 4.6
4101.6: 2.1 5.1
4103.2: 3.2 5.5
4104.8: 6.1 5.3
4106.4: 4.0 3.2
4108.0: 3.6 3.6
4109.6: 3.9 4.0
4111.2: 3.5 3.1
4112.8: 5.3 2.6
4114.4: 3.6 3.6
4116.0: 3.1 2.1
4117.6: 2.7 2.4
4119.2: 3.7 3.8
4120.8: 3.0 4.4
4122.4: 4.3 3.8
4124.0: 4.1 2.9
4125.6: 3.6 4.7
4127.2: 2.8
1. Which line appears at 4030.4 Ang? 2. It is C IV 1549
